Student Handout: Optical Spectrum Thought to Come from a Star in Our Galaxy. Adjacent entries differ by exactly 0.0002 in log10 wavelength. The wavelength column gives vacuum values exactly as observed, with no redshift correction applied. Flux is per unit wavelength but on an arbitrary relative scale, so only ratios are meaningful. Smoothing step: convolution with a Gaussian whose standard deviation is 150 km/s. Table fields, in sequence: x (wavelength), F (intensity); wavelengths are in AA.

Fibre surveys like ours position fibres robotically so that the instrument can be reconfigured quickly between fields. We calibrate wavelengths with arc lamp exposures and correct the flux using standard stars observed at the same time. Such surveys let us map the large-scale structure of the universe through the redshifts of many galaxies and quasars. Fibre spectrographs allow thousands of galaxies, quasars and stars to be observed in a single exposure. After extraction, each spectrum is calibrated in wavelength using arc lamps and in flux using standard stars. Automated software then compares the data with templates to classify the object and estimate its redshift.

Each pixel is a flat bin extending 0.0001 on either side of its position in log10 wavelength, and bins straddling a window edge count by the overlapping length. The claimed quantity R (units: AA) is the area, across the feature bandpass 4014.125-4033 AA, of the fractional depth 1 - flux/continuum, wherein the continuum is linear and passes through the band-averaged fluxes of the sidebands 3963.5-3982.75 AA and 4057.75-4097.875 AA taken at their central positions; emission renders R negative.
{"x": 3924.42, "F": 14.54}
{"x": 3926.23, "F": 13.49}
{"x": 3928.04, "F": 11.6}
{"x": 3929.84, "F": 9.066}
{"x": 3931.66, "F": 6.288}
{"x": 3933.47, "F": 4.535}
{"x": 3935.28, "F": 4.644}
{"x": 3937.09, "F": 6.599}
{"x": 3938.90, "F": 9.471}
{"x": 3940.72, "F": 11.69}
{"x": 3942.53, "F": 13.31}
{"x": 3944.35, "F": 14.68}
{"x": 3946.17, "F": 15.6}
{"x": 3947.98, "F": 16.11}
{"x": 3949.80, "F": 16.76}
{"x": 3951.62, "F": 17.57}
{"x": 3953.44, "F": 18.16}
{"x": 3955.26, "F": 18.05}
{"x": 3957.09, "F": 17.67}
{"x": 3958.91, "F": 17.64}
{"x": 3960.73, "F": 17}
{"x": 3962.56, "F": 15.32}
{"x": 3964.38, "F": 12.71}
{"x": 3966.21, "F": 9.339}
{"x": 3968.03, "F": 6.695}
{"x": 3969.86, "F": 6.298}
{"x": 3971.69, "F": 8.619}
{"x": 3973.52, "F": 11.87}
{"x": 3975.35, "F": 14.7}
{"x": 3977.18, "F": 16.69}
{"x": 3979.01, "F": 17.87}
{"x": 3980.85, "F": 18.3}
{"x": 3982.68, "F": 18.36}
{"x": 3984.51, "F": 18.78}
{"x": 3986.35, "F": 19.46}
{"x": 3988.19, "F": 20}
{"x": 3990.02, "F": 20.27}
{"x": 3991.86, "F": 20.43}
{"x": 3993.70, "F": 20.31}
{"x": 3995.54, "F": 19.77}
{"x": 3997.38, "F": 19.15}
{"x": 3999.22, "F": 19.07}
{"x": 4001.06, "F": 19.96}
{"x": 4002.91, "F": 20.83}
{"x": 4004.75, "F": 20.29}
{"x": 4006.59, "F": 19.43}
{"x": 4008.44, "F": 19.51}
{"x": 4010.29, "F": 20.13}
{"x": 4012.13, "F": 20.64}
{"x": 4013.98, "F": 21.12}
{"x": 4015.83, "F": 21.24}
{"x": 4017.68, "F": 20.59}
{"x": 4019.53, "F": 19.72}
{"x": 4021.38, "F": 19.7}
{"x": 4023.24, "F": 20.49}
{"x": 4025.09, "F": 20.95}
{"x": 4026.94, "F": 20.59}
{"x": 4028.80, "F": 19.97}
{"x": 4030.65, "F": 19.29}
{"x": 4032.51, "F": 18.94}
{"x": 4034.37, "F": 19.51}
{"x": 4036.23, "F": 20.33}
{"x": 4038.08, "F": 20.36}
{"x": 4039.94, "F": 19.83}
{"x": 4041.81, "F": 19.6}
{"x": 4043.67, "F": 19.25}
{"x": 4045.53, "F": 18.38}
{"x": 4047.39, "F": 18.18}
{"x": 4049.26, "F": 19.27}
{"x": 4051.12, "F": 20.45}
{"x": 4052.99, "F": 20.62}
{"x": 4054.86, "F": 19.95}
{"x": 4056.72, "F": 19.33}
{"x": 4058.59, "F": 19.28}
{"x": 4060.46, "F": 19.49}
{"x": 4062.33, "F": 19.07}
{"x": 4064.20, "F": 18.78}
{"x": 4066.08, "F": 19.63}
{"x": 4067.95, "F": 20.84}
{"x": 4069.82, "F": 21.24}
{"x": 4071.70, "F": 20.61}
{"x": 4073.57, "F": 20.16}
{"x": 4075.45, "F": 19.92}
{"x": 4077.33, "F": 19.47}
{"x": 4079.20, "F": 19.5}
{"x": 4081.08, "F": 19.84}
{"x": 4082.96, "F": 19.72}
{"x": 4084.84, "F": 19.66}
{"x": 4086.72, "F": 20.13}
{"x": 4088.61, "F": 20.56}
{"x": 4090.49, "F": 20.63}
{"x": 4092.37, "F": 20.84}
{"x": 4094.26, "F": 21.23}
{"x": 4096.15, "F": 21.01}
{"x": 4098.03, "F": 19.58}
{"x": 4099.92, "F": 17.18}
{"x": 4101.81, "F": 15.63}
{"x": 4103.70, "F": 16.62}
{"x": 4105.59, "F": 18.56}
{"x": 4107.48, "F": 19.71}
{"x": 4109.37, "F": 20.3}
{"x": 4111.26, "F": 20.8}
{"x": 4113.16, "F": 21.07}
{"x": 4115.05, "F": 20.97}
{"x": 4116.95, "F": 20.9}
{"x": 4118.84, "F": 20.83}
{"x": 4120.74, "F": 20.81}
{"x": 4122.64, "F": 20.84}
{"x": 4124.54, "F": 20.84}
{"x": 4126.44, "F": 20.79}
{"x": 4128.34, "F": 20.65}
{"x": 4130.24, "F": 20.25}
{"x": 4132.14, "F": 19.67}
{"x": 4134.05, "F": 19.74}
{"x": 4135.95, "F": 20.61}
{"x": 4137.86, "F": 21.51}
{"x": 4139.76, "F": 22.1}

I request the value -4.7 AA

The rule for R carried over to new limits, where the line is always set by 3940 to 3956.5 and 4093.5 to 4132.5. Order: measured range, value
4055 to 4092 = -1.9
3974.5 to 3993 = -2.0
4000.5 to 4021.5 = -3.5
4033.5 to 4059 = -1.9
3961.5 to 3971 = 3.6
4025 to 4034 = -1.0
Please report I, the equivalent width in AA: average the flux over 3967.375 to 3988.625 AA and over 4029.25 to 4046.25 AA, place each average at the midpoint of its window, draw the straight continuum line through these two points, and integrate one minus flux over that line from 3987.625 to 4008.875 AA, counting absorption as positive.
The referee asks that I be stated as -4.61 AA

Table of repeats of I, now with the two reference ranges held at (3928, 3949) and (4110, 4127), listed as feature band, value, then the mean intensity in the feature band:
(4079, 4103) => -0.51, 19.6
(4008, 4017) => -3.66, 20.6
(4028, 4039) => -2.68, 19.7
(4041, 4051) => -1.48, 19.1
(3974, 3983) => -2.99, 16.8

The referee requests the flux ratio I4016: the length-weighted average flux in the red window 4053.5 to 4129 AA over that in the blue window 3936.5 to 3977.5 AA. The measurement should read 1.5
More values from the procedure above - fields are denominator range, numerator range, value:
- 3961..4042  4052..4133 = 1.10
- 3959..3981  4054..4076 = 1.53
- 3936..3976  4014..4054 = 1.48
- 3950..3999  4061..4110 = 1.21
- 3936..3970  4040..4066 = 1.40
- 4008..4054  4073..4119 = 0.99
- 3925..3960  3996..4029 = 1.57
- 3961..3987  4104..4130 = 1.47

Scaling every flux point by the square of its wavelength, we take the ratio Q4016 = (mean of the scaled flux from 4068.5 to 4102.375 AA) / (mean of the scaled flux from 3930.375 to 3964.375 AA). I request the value 1.59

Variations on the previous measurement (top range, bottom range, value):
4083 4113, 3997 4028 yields 1.01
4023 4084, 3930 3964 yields 1.57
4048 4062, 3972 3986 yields 1.25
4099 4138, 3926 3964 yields 1.65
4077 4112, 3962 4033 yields 1.14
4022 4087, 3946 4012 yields 1.21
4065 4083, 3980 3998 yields 1.08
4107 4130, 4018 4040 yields 1.08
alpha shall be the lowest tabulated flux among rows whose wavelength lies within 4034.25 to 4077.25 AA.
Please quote 18.18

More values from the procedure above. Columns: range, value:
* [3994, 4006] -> 19.07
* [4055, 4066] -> 18.78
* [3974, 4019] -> 14.7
